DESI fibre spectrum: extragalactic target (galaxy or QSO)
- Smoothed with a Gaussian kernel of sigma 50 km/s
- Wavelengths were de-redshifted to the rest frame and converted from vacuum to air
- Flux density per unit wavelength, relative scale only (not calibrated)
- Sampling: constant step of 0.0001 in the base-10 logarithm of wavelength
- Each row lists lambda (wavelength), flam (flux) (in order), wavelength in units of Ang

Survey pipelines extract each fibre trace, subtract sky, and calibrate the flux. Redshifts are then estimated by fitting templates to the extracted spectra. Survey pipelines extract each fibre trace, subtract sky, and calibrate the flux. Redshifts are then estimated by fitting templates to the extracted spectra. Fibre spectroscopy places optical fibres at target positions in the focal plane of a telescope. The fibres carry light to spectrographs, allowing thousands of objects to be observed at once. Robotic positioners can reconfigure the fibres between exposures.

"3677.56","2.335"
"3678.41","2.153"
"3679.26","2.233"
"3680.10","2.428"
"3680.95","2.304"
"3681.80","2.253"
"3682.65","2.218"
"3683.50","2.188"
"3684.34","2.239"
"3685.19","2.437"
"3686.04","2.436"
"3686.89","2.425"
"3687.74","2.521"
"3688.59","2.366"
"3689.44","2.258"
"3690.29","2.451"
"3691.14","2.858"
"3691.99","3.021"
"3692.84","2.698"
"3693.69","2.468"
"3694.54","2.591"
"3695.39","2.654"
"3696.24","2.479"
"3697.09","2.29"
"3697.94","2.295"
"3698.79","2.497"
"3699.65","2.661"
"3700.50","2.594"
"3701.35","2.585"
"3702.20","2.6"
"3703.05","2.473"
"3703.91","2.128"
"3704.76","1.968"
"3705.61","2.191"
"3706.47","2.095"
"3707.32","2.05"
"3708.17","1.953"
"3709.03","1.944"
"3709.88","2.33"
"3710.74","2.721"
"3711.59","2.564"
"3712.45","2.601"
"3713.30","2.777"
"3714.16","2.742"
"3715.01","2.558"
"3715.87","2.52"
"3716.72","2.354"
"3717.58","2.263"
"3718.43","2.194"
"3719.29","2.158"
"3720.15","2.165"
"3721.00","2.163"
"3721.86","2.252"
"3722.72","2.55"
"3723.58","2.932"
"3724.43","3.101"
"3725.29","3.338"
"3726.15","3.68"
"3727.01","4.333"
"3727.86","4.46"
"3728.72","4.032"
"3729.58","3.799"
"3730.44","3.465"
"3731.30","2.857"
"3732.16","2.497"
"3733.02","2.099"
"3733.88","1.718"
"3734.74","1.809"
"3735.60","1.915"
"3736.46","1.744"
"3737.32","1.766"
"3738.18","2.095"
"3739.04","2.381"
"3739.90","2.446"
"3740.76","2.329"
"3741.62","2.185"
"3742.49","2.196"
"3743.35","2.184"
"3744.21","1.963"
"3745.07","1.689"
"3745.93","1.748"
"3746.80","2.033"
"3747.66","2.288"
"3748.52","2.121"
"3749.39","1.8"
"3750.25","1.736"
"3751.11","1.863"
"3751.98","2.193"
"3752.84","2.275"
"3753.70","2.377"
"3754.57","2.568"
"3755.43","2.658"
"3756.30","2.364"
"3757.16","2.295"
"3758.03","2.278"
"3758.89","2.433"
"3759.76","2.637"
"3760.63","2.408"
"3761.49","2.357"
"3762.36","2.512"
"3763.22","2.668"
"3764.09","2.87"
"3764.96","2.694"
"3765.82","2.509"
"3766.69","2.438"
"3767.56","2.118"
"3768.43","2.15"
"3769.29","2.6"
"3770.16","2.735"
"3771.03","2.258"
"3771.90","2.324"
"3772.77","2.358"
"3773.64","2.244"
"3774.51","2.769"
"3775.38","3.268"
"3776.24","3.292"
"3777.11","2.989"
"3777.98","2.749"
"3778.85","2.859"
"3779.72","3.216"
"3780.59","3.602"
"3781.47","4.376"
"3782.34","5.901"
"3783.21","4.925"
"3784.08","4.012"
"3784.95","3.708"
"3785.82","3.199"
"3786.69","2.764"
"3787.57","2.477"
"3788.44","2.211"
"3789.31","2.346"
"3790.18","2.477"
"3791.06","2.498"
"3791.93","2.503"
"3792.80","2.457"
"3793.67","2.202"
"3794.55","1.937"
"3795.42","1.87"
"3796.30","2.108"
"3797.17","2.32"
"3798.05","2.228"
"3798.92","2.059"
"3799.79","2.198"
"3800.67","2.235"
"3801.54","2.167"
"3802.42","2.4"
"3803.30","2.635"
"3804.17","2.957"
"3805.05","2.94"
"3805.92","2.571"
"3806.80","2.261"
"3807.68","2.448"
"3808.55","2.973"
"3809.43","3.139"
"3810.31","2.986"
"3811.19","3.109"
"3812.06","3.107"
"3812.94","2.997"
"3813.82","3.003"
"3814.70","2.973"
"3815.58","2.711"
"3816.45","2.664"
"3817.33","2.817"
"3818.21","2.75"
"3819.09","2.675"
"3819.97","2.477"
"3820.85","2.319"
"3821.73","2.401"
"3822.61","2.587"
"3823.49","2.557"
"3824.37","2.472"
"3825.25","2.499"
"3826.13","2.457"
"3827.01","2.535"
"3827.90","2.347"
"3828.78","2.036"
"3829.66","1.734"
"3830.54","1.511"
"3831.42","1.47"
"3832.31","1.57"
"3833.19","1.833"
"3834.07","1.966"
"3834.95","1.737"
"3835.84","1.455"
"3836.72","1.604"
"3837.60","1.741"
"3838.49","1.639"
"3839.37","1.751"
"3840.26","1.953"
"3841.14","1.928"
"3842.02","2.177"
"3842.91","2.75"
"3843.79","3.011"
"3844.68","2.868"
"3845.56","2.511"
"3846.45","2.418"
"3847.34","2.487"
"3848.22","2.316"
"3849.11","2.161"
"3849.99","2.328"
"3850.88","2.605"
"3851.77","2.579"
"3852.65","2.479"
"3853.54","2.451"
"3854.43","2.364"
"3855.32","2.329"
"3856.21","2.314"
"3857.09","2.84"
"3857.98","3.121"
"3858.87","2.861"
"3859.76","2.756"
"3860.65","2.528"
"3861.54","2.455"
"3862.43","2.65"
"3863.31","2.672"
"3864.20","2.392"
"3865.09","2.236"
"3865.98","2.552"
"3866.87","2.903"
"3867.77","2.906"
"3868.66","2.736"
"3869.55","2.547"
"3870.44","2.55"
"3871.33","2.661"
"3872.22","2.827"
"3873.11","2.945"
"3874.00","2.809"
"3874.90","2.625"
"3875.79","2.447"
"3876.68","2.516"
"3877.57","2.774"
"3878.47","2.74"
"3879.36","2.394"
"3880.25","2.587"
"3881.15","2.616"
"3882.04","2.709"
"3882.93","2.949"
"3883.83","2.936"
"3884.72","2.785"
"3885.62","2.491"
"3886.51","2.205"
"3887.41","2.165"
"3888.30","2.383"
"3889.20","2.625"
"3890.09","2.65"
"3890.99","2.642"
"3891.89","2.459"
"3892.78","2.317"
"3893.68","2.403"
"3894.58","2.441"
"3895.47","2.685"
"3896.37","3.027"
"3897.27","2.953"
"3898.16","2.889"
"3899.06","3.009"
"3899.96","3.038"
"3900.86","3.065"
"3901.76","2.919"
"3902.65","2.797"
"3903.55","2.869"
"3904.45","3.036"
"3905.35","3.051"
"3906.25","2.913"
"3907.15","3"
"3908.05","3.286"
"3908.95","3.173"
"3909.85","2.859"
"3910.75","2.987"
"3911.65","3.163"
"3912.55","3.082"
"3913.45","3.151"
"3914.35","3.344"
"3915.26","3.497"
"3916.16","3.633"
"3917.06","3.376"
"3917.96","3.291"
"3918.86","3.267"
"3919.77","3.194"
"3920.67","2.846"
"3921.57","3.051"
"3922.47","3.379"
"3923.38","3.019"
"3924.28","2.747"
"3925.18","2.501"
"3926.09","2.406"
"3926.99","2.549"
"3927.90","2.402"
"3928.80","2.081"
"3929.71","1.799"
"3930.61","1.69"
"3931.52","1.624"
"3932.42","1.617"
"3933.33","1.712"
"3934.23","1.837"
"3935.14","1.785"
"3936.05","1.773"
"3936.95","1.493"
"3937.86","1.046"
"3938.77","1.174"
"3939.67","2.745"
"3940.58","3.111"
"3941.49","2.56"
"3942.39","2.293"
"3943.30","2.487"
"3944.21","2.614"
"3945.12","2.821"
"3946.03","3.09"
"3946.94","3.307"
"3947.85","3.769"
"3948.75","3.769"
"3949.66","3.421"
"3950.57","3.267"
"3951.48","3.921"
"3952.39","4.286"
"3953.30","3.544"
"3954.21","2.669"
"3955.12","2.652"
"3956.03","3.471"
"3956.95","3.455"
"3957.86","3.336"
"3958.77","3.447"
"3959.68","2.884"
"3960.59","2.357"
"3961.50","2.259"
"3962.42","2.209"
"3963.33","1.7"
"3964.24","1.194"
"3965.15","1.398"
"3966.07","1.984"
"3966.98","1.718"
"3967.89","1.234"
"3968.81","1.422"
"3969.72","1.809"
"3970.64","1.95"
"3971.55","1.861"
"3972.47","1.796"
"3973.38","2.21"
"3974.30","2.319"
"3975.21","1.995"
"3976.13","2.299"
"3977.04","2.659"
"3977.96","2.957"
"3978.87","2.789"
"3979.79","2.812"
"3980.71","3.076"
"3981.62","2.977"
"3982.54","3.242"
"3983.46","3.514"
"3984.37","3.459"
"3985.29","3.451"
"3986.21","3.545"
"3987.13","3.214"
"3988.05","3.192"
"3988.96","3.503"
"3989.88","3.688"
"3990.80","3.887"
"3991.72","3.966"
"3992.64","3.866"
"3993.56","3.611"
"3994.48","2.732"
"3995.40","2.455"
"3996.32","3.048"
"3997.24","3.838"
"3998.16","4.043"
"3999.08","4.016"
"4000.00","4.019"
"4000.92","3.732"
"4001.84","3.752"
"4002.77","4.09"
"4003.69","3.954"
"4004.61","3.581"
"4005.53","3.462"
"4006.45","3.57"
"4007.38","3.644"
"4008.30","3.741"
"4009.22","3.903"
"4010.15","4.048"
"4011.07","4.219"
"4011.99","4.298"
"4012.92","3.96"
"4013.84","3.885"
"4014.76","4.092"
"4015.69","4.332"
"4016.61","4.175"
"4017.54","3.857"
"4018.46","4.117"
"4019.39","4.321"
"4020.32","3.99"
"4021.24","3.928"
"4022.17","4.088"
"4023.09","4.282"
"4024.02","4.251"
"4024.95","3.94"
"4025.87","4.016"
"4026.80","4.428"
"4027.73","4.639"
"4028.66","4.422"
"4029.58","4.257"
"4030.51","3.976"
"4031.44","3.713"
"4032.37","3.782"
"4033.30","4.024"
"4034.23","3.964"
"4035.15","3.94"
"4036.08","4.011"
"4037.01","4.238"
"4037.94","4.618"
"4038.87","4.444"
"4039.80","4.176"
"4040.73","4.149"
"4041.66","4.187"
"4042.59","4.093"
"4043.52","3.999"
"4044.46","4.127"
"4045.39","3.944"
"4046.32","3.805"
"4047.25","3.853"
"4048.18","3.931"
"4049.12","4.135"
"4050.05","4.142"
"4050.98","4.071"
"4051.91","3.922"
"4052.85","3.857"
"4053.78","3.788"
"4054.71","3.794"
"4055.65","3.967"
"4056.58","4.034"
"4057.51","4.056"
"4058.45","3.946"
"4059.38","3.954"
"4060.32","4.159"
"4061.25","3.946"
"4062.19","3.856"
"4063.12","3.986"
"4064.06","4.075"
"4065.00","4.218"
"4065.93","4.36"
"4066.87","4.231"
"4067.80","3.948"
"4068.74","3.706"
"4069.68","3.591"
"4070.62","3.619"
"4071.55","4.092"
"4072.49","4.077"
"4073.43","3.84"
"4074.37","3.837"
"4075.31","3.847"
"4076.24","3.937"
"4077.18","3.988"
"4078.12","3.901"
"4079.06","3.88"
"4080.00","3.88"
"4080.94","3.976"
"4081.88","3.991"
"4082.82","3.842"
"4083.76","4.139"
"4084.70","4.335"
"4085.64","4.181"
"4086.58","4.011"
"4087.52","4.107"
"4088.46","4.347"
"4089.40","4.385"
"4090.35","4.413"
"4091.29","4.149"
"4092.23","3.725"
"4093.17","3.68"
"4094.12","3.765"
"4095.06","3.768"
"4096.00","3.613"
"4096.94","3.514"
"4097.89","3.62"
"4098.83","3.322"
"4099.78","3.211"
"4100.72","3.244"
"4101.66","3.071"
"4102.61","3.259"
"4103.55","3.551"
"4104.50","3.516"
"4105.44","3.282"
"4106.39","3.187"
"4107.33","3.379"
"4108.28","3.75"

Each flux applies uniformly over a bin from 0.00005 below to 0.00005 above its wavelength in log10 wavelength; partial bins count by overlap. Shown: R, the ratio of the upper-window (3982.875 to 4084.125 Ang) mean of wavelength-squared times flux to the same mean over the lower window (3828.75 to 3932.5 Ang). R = 1.6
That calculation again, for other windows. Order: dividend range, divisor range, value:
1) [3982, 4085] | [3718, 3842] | 1.77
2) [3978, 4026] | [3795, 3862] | 1.69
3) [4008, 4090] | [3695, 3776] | 1.94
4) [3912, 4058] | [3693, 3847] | 1.46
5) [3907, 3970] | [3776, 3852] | 1.10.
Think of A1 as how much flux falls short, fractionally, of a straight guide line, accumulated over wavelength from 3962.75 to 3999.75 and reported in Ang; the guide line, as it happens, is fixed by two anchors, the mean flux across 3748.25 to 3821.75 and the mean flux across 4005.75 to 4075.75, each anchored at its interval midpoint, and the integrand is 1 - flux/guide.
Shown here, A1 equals 9.5 Ang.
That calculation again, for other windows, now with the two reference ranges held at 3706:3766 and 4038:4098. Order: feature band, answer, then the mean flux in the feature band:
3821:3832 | 2.5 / 2.21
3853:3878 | 3.4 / 2.63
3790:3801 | 2.0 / 2.23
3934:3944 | 4.0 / 2.05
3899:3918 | 0.8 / 3.11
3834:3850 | 4.3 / 2.15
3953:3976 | 8.1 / 2.27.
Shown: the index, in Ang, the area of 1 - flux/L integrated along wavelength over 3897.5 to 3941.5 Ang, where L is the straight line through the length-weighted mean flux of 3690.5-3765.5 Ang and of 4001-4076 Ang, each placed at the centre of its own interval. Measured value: 9.5 Ang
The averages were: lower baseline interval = 2.46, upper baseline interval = 4.01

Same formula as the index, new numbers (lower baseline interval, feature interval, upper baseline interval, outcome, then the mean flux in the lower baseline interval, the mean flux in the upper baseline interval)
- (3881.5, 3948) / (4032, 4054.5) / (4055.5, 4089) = -1.78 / 2.67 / 4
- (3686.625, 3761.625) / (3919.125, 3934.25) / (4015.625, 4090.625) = 4.52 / 2.45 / 4.05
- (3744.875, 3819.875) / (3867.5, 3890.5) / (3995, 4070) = 3.82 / 2.64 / 3.99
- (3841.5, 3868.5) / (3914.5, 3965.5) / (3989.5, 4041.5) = 9.75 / 2.57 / 3.95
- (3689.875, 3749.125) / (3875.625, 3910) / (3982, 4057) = 5.87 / 2.49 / 3.9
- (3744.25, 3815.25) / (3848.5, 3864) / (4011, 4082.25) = 2.45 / 2.63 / 4.04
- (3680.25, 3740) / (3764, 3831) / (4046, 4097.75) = 4.09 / 2.52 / 3.96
